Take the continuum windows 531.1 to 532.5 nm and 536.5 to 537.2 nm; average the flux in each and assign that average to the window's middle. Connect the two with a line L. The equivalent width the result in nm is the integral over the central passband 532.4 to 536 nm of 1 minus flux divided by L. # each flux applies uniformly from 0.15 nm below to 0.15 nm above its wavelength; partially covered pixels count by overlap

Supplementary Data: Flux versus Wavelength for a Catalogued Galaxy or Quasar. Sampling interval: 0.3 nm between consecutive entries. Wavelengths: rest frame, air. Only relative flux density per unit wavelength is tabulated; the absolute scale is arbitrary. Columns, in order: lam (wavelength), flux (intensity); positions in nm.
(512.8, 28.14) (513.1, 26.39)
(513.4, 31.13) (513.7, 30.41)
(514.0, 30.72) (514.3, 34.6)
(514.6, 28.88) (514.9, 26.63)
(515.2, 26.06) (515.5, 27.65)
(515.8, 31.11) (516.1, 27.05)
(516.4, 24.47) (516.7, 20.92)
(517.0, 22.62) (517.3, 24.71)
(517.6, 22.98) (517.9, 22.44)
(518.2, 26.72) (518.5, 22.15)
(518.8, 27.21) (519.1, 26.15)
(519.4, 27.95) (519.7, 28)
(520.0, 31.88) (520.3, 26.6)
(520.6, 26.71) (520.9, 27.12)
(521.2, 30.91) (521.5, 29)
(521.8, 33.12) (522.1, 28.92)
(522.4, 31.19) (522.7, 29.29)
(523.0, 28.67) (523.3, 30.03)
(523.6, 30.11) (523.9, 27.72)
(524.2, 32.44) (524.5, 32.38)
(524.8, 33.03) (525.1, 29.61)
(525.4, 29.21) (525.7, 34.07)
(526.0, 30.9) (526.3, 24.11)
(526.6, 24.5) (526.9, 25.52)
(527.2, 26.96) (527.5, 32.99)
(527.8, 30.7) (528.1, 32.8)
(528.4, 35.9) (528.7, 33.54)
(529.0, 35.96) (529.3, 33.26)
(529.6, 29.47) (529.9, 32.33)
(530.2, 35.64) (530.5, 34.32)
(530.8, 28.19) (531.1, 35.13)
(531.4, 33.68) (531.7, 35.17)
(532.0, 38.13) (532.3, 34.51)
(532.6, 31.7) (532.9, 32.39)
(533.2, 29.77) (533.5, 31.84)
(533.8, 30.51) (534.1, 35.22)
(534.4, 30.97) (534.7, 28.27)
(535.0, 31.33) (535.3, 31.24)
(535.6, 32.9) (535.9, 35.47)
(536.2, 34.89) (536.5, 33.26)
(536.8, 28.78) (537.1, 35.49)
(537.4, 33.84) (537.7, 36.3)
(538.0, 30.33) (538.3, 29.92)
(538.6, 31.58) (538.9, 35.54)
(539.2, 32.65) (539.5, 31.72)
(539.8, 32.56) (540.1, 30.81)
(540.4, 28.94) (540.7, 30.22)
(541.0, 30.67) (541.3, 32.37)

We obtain 0.208 nm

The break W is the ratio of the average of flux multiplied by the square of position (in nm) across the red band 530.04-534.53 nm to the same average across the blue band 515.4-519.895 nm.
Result 1.4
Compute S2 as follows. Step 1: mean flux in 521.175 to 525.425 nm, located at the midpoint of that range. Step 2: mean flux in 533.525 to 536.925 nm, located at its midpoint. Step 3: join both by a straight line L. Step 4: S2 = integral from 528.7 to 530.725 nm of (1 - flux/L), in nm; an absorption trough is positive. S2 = -0.13 nm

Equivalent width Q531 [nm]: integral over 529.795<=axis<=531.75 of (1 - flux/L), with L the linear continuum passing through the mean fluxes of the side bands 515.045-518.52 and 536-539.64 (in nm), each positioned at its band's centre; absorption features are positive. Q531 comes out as -0.21 nm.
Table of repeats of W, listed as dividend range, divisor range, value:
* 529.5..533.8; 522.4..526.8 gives 1.14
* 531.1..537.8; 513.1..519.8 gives 1.32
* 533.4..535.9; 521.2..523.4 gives 1.11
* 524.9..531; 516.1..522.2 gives 1.21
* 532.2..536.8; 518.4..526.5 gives 1.15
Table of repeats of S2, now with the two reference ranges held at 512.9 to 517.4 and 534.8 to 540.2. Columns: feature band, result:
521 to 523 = -0.07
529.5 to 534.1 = -0.23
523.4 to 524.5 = -0.03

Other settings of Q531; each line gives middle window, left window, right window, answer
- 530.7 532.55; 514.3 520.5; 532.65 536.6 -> -0.18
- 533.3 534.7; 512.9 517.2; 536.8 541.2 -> -0.02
